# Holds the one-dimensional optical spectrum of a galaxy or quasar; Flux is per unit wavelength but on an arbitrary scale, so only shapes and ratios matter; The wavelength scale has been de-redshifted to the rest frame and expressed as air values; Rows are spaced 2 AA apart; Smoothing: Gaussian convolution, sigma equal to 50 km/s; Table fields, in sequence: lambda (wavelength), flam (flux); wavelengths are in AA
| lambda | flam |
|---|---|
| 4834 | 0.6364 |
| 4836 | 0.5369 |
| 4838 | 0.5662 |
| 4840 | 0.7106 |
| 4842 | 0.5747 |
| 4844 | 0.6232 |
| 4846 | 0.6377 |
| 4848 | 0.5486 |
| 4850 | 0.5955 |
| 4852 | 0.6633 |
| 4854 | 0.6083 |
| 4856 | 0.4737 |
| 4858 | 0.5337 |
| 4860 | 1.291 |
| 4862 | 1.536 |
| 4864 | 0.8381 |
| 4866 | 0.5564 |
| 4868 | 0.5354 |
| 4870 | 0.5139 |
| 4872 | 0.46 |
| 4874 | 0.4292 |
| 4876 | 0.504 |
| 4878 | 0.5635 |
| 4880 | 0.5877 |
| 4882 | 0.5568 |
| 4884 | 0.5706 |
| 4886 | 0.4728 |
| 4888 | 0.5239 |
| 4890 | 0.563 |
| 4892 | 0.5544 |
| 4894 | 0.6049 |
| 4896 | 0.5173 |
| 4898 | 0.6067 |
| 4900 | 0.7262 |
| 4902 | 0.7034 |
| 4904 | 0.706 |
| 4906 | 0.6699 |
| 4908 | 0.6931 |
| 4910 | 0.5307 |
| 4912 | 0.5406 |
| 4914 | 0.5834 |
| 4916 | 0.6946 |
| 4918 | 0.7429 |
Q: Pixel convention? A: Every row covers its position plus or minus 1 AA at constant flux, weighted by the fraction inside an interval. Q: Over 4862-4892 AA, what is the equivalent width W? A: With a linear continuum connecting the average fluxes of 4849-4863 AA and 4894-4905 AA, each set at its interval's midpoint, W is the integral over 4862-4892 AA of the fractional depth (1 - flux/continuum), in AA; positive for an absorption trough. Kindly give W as 6.3 AA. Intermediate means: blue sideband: 0.814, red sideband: 0.648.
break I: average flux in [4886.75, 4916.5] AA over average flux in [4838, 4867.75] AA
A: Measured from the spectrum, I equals 0.9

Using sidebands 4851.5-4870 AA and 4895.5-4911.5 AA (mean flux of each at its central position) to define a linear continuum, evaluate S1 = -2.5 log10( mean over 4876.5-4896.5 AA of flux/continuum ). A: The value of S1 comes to 0.25 mag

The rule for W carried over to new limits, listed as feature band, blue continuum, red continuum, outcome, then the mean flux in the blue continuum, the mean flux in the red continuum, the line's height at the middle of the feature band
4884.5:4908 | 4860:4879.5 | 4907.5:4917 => 1.00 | 0.69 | 0.604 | 0.636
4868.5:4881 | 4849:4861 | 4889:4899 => 2.37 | 0.694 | 0.569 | 0.631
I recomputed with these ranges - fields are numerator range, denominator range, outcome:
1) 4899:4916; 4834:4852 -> 1.07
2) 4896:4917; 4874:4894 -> 1.18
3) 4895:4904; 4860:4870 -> 0.74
